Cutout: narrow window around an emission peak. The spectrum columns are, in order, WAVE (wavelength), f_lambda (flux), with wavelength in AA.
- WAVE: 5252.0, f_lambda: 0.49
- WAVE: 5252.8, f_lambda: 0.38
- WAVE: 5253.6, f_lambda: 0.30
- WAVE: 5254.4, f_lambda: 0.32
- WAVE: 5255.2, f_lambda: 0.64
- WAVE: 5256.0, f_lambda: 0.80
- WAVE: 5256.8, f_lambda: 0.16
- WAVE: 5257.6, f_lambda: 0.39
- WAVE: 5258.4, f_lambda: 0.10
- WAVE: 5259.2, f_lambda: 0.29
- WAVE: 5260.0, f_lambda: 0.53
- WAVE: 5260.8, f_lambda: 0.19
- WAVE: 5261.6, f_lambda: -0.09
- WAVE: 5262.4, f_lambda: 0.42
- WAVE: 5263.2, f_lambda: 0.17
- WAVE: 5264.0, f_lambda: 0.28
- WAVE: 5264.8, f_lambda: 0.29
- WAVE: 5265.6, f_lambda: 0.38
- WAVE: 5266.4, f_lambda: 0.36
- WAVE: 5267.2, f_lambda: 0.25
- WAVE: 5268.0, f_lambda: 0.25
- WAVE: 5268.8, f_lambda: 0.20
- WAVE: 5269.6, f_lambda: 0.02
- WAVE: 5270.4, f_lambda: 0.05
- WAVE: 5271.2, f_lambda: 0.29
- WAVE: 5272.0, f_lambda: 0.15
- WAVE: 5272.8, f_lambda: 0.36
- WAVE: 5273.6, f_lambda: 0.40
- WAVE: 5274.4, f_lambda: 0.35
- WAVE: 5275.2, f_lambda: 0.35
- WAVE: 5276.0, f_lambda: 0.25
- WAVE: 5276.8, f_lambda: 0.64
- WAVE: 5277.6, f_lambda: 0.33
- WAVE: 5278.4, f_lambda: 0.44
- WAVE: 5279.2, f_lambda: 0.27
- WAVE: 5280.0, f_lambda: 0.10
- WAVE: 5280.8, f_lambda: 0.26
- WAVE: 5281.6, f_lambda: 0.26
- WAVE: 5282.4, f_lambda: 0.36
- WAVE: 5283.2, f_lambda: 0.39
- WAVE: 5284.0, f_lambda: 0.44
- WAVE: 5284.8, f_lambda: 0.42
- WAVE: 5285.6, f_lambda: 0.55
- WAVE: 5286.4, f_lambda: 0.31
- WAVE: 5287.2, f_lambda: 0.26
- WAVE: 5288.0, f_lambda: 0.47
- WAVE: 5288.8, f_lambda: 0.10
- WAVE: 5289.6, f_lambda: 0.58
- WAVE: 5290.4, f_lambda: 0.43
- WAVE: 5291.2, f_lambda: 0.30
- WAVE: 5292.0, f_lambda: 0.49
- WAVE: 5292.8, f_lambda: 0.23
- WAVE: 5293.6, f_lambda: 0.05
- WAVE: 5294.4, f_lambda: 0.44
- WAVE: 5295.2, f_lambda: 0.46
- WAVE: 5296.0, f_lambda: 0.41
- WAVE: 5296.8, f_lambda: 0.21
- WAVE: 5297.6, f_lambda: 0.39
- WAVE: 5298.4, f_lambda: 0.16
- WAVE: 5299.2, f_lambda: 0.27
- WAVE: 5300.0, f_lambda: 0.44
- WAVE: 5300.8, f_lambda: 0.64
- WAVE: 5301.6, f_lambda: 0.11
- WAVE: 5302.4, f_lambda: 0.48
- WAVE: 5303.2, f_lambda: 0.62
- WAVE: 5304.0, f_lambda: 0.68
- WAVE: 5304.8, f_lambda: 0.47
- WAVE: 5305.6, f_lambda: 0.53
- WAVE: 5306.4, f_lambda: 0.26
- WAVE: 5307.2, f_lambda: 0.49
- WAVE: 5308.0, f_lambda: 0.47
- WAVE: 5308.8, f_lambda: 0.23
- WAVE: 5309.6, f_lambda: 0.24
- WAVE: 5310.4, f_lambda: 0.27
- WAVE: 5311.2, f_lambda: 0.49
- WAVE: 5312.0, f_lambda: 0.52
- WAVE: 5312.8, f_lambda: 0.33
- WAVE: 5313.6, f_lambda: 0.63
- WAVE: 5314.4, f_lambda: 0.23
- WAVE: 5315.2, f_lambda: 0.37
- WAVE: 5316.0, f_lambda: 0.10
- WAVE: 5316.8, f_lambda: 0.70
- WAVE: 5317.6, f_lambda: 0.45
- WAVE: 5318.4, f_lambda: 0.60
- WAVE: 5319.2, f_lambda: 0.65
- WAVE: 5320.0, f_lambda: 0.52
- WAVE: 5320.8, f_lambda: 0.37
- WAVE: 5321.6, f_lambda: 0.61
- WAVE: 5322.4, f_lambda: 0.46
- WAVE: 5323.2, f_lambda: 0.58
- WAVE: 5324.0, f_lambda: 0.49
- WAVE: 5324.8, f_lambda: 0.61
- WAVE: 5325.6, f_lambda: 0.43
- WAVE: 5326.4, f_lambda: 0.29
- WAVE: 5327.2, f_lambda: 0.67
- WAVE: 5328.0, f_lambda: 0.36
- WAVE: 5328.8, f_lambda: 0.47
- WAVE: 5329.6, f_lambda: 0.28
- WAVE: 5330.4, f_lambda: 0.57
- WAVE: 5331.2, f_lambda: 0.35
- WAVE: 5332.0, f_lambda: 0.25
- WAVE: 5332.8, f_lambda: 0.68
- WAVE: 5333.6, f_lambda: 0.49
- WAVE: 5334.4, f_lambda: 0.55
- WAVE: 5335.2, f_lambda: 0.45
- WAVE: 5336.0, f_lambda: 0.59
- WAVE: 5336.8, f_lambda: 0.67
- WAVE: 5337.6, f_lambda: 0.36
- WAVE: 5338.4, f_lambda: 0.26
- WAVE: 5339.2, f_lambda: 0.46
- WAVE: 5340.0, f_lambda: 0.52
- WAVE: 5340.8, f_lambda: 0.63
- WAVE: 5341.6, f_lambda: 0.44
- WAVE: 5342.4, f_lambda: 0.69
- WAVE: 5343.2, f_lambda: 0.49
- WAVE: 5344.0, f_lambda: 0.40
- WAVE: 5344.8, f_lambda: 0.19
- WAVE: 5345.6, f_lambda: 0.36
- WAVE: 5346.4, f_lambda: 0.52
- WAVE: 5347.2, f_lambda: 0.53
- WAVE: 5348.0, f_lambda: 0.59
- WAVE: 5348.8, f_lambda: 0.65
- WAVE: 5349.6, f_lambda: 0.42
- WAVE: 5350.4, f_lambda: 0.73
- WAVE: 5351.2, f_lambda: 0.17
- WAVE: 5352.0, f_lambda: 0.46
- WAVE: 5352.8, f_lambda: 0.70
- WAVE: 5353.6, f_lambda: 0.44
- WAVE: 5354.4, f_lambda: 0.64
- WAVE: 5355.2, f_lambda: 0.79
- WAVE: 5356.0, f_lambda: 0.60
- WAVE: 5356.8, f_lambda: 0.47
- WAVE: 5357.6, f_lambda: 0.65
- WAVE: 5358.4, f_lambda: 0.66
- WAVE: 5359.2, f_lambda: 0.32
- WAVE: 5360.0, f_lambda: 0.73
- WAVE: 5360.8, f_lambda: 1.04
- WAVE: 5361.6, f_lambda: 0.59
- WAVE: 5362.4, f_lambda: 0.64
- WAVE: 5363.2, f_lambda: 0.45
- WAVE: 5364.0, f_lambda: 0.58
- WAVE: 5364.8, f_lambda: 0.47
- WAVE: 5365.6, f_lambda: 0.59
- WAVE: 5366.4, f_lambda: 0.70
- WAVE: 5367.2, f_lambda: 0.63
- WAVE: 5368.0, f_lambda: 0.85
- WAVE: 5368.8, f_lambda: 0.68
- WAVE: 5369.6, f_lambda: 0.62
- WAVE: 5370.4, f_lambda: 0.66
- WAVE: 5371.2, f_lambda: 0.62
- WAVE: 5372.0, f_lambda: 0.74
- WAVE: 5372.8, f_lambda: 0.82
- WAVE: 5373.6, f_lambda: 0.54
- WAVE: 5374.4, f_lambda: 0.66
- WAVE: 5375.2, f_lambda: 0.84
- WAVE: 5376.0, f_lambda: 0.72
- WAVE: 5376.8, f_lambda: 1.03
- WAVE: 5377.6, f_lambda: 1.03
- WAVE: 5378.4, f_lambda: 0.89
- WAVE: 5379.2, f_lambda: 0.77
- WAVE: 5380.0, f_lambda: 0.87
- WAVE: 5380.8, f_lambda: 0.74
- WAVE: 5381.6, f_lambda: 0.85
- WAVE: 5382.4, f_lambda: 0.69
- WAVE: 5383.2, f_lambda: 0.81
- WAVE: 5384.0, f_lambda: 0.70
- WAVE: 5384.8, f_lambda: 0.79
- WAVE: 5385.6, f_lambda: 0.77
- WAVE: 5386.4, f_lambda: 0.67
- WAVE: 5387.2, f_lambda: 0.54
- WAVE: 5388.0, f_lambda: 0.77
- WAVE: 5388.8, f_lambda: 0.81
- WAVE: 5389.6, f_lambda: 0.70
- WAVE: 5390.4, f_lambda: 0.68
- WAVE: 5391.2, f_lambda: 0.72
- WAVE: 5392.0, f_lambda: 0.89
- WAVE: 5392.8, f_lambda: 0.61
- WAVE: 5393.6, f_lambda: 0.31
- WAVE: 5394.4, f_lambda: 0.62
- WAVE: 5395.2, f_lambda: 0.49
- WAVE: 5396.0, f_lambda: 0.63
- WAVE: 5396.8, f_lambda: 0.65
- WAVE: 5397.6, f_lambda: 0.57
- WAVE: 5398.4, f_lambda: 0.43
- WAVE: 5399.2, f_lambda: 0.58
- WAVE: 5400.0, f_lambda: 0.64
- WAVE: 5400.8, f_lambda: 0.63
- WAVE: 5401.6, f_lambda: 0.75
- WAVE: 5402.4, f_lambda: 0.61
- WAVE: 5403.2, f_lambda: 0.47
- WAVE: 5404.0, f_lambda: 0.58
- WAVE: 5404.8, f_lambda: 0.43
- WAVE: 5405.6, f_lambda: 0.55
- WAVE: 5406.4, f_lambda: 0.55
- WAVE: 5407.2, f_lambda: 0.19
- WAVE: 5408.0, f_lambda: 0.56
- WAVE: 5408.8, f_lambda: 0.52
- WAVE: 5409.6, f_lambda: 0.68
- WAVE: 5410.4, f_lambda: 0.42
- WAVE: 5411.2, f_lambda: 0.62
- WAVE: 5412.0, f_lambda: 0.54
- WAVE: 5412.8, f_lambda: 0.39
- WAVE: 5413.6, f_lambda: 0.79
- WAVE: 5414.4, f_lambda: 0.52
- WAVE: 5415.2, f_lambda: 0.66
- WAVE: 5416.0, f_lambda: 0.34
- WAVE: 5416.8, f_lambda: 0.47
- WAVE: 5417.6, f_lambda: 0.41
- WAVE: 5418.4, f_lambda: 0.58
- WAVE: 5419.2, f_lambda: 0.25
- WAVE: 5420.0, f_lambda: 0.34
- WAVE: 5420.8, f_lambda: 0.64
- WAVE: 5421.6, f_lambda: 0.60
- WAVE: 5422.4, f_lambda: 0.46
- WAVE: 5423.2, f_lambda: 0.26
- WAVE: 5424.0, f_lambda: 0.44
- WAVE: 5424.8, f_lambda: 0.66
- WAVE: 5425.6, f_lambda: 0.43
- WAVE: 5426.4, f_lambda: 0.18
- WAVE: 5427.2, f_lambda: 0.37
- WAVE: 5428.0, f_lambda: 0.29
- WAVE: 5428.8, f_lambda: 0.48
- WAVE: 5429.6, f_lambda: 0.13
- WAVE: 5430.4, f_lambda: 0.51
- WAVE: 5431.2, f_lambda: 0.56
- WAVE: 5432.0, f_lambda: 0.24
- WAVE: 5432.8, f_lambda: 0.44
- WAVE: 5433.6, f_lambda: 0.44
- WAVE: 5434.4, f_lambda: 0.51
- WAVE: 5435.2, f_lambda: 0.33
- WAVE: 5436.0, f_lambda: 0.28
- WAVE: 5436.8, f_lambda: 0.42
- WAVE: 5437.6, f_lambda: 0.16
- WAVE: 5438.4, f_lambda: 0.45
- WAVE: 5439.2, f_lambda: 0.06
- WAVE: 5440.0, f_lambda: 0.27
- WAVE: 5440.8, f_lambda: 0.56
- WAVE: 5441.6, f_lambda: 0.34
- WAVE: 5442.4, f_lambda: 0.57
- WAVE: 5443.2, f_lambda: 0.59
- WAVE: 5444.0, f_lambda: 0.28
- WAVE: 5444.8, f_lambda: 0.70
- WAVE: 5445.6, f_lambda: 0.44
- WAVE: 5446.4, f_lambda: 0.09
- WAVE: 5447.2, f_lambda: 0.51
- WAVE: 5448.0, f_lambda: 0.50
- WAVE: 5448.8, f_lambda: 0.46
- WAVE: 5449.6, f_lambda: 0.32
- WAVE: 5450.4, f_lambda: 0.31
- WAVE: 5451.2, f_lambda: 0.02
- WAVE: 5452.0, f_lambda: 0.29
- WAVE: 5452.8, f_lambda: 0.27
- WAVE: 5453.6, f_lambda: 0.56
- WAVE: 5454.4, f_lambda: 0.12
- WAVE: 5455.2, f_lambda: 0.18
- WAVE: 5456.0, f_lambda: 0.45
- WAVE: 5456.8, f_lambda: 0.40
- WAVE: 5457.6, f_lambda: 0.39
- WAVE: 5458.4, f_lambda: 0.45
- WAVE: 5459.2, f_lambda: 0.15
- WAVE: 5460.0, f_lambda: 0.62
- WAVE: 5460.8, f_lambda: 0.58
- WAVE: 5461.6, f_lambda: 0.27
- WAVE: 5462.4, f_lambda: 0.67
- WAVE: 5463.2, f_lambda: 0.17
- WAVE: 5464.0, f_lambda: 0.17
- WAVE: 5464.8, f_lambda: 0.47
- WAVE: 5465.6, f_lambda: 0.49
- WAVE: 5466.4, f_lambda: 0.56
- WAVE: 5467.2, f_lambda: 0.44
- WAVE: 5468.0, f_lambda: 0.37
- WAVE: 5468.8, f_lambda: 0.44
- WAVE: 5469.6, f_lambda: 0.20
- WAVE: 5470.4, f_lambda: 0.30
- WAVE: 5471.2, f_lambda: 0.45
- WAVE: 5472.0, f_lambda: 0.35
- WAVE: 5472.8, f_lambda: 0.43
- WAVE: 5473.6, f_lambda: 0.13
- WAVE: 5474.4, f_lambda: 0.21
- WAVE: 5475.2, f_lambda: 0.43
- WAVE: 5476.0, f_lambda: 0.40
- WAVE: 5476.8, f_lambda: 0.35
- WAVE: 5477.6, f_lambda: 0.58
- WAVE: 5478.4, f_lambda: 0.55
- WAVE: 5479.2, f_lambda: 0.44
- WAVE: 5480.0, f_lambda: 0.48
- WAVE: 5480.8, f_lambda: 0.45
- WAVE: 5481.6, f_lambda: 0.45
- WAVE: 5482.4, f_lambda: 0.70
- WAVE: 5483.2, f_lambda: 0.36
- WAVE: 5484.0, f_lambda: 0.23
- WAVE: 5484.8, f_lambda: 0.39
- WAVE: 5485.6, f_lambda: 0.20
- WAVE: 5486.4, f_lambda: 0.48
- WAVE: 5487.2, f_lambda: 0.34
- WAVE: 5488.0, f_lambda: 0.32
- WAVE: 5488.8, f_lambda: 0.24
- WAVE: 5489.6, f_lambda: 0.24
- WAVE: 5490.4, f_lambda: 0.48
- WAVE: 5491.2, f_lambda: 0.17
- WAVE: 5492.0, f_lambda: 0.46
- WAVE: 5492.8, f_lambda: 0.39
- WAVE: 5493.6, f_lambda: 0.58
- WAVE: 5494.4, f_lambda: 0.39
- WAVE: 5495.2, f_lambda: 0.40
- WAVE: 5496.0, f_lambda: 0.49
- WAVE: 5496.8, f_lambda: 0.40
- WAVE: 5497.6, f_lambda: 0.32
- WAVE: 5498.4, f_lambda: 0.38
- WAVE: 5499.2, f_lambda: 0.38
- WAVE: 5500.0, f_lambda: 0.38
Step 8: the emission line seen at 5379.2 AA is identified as C III]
